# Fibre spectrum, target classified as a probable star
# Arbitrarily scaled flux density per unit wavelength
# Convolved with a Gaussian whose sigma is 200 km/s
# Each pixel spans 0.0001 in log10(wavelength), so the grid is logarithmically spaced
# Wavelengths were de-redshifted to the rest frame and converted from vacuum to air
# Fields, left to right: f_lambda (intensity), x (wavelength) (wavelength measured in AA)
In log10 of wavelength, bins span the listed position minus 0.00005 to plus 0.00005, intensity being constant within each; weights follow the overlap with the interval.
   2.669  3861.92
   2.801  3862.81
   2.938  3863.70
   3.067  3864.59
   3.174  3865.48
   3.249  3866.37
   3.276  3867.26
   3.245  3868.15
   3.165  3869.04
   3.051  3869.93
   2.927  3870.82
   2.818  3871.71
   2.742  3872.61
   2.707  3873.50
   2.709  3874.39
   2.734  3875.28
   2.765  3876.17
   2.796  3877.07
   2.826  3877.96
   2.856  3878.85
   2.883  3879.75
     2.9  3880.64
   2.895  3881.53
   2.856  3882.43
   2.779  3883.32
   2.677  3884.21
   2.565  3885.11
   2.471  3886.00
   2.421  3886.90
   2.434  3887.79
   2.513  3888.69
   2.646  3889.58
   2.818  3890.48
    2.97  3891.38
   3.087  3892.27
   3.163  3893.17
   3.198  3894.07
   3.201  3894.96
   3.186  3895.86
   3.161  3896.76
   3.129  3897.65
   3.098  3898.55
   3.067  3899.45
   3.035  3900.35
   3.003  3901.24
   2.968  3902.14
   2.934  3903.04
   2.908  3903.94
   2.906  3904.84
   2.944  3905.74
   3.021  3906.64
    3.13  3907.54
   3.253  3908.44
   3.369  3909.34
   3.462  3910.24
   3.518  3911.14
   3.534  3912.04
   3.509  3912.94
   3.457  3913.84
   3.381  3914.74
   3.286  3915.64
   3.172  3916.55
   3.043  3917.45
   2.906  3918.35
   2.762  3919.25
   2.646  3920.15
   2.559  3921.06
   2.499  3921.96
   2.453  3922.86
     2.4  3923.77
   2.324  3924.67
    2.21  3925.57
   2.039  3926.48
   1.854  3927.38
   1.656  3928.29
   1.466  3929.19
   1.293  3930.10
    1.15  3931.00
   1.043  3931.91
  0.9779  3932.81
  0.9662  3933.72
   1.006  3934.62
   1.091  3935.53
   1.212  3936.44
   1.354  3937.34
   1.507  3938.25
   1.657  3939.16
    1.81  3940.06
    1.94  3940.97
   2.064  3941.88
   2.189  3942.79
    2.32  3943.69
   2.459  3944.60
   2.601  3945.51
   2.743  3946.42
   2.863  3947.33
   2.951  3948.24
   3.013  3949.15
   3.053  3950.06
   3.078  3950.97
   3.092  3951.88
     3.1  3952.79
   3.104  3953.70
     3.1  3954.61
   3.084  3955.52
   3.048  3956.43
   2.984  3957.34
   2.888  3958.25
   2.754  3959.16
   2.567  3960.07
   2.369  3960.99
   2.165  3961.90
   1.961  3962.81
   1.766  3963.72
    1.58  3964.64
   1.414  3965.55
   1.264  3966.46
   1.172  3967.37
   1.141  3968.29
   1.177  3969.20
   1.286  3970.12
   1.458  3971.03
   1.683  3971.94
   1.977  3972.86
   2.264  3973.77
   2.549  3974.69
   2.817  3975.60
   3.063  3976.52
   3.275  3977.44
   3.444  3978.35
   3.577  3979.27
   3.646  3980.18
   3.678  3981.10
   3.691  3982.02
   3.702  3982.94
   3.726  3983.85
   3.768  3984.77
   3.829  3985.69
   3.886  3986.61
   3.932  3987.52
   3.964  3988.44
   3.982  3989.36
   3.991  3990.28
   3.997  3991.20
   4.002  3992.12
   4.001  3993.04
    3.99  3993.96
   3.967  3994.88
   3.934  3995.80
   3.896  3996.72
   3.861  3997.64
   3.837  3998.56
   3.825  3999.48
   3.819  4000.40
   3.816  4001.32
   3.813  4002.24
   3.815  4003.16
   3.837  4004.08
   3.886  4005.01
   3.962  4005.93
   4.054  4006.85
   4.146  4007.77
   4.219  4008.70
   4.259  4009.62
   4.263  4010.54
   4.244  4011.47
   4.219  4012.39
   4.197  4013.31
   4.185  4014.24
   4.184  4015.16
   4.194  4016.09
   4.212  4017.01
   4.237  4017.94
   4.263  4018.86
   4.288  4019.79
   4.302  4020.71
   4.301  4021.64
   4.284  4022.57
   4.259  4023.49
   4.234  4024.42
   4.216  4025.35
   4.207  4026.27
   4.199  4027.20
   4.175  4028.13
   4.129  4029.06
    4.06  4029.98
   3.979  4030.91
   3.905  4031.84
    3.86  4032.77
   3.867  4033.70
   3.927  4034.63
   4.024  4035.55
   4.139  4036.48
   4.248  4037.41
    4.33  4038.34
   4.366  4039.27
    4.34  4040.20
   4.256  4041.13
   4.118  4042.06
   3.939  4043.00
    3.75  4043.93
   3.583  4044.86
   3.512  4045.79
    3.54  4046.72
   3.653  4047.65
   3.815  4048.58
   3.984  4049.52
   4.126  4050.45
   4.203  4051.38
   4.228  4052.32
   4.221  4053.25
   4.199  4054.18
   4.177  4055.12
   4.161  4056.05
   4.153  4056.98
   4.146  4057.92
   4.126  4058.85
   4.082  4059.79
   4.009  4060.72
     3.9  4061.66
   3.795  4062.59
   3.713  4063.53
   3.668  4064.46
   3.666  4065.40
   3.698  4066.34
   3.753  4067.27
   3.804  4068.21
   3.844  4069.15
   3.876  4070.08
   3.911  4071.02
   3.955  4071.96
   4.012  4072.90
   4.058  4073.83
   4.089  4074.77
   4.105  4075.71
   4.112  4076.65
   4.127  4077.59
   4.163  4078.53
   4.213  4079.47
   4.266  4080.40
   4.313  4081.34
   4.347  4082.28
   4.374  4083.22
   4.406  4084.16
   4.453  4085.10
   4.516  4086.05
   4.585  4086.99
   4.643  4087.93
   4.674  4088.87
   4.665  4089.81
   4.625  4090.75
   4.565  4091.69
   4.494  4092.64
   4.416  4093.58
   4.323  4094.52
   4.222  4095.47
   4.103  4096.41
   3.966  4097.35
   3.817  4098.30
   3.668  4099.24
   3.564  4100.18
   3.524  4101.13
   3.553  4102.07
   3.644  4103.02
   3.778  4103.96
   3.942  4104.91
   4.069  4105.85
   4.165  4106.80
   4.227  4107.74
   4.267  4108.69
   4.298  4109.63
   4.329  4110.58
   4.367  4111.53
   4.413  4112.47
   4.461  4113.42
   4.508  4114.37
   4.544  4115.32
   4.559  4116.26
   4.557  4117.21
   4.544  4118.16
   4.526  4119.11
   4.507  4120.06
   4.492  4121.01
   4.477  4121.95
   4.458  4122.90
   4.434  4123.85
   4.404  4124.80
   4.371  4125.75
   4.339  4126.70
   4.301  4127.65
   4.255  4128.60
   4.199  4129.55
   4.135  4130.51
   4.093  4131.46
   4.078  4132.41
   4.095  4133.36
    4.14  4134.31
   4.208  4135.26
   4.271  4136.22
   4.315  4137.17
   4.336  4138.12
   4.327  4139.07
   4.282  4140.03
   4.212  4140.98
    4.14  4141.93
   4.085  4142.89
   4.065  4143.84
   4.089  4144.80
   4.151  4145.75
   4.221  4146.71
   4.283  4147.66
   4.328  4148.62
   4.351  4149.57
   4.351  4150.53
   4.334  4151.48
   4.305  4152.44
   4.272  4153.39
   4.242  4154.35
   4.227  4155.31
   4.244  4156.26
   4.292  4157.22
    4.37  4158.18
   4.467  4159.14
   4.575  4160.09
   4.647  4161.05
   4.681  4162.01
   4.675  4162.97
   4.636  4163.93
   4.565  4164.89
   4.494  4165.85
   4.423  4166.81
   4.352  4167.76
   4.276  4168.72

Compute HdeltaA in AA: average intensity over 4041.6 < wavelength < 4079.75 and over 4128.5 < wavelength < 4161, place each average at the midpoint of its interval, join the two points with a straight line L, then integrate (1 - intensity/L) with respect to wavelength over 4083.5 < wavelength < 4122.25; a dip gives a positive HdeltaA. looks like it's -1.7 AA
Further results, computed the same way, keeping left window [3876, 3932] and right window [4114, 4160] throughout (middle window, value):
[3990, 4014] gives -4.0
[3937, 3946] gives 3.1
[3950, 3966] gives 2.7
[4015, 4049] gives -4.3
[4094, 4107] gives 0.6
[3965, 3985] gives 4.6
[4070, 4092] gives -2.0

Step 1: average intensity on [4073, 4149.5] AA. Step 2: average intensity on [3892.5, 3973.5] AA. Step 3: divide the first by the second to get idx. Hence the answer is 1.74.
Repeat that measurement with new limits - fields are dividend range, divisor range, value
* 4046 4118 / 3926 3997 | 1.61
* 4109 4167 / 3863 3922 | 1.46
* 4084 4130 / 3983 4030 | 1.06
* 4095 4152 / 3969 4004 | 1.23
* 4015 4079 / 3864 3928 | 1.39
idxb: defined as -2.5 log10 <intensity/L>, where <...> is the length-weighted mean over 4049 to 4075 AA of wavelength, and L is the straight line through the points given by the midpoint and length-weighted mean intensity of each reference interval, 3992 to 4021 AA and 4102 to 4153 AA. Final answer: 0.045 mag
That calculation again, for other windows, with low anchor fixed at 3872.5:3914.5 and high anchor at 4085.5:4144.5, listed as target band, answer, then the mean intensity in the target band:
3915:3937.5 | 0.49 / 1.99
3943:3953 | 0.17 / 2.82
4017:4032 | -0.13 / 4.2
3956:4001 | 0.16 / 3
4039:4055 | -0.03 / 3.99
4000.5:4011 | -0.11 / 4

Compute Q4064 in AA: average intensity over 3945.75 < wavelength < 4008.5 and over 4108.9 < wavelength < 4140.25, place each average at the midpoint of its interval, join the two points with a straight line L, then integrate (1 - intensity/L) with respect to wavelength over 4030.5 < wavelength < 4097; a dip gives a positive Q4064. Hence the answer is -4.6 AA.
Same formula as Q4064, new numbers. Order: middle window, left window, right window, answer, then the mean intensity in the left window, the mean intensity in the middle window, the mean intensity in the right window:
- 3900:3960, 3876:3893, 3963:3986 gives 2.2 AA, 2.75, 2.53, 2.5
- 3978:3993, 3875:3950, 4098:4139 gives -3.1 AA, 2.58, 3.81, 4.22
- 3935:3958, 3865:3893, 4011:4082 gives 6.1 AA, 2.84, 2.46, 4.06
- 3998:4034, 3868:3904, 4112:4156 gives -4.6 AA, 2.88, 4.1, 4.31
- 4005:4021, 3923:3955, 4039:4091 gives -4.6 AA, 2.08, 4.19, 4.09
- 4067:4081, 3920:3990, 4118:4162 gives -1.5 AA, 2.41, 4.03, 4.3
